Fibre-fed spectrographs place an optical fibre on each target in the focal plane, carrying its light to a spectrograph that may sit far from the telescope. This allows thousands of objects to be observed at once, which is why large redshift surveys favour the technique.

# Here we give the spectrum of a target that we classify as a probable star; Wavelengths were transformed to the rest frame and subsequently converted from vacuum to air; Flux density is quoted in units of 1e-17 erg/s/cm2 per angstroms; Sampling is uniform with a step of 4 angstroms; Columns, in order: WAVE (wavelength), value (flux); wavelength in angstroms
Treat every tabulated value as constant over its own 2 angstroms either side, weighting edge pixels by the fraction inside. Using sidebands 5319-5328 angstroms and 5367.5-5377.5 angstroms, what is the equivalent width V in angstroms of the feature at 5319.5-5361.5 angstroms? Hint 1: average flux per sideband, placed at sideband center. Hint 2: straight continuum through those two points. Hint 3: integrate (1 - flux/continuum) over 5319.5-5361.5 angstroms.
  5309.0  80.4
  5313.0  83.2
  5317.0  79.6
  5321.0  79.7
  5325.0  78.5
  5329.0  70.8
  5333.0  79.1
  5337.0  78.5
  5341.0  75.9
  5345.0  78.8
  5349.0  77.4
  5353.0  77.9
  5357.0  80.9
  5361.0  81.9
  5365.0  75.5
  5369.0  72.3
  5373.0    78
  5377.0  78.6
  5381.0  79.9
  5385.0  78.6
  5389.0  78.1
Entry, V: -0.3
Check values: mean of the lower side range 78.2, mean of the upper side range 76.2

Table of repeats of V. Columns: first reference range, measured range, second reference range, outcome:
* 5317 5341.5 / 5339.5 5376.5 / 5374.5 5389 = 0.2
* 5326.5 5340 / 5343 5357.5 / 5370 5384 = -0.3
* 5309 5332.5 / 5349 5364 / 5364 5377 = -0.6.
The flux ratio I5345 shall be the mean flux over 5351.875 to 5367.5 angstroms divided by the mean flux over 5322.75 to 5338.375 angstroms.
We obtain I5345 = 1.0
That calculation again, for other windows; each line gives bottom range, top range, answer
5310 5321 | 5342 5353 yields 0.96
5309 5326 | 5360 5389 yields 0.97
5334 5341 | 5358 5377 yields 0.99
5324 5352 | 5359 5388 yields 1.01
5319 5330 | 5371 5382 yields 1.02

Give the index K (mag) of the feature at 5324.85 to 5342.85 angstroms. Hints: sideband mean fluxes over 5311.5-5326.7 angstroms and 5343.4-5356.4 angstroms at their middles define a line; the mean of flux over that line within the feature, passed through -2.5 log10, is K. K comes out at 0.04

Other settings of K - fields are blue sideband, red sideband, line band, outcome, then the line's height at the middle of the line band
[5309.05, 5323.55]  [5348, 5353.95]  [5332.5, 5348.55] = 0.01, 78.6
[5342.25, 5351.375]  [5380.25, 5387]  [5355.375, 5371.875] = 0.01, 78.5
